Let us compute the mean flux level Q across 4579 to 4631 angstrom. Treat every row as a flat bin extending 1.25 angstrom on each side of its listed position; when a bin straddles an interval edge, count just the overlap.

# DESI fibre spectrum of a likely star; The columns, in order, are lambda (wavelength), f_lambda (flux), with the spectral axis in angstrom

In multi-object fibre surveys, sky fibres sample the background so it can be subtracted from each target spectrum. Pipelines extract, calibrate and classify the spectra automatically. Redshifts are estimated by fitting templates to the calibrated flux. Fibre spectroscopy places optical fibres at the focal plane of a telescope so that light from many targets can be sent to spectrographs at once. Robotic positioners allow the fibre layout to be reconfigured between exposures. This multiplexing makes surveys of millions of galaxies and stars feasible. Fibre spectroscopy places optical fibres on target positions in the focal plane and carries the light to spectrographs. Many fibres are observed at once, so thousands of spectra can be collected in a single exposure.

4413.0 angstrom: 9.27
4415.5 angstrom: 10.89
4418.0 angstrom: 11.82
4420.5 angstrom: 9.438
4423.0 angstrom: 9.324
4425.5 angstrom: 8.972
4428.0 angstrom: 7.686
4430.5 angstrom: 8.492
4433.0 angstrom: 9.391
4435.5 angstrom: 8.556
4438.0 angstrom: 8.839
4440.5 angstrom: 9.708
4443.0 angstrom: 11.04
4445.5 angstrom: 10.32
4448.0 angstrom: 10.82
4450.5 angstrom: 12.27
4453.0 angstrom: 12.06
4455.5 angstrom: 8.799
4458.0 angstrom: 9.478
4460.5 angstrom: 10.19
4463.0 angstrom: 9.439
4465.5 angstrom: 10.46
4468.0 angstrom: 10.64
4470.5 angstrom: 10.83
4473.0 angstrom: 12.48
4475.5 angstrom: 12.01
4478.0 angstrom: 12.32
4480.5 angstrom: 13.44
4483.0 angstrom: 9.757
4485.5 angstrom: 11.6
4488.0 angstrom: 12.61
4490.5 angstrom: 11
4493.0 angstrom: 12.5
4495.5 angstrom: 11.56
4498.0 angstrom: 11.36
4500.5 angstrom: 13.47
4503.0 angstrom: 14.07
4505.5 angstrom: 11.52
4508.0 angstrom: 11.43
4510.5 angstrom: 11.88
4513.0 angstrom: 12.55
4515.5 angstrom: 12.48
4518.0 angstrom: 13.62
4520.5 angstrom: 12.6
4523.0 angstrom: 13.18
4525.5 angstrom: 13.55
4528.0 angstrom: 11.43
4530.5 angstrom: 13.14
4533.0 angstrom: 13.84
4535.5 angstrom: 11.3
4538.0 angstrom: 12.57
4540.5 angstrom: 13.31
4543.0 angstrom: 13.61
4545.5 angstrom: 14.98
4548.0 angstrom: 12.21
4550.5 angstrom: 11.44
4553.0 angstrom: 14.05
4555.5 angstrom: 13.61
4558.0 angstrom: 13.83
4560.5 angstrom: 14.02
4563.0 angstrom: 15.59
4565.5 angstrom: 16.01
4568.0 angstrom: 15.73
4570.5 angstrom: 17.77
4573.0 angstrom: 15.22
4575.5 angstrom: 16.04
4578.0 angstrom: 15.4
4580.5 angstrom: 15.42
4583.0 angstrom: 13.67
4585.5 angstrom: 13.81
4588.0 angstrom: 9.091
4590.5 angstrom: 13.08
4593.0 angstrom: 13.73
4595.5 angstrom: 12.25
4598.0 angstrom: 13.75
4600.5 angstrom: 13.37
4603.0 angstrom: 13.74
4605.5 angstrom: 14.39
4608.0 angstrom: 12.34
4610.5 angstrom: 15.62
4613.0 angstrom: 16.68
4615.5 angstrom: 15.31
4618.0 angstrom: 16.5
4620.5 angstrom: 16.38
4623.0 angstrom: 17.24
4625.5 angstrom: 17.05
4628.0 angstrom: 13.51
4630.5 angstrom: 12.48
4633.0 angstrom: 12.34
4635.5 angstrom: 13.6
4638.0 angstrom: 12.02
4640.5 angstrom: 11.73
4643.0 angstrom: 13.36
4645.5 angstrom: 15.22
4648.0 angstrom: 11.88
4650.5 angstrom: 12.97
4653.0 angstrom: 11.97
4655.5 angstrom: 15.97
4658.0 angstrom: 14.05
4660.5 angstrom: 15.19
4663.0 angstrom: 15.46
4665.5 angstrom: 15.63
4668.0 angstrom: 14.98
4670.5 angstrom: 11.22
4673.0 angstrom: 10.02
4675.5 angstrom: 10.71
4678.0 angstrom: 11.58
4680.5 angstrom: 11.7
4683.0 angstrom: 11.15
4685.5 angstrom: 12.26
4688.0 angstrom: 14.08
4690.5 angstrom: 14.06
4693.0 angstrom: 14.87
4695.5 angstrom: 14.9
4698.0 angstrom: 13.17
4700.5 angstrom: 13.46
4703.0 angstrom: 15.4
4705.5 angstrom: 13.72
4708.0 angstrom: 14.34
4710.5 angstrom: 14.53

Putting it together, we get 14.3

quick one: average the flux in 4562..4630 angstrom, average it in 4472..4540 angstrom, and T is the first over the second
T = 1.19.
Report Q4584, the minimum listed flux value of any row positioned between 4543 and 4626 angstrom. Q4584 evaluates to 9.091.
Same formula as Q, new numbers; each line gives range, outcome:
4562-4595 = 14.6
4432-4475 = 10.3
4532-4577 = 14.2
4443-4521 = 11.6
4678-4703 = 13.3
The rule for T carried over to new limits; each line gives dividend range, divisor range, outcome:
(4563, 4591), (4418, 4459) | 1.51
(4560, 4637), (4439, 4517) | 1.27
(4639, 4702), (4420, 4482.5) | 1.29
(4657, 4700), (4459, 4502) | 1.15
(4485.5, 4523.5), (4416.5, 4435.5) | 1.33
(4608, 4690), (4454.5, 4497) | 1.23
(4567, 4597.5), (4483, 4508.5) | 1.19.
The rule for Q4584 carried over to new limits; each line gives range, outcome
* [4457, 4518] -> 9.439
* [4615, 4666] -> 11.73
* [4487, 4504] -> 11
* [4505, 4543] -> 11.3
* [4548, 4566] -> 11.44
